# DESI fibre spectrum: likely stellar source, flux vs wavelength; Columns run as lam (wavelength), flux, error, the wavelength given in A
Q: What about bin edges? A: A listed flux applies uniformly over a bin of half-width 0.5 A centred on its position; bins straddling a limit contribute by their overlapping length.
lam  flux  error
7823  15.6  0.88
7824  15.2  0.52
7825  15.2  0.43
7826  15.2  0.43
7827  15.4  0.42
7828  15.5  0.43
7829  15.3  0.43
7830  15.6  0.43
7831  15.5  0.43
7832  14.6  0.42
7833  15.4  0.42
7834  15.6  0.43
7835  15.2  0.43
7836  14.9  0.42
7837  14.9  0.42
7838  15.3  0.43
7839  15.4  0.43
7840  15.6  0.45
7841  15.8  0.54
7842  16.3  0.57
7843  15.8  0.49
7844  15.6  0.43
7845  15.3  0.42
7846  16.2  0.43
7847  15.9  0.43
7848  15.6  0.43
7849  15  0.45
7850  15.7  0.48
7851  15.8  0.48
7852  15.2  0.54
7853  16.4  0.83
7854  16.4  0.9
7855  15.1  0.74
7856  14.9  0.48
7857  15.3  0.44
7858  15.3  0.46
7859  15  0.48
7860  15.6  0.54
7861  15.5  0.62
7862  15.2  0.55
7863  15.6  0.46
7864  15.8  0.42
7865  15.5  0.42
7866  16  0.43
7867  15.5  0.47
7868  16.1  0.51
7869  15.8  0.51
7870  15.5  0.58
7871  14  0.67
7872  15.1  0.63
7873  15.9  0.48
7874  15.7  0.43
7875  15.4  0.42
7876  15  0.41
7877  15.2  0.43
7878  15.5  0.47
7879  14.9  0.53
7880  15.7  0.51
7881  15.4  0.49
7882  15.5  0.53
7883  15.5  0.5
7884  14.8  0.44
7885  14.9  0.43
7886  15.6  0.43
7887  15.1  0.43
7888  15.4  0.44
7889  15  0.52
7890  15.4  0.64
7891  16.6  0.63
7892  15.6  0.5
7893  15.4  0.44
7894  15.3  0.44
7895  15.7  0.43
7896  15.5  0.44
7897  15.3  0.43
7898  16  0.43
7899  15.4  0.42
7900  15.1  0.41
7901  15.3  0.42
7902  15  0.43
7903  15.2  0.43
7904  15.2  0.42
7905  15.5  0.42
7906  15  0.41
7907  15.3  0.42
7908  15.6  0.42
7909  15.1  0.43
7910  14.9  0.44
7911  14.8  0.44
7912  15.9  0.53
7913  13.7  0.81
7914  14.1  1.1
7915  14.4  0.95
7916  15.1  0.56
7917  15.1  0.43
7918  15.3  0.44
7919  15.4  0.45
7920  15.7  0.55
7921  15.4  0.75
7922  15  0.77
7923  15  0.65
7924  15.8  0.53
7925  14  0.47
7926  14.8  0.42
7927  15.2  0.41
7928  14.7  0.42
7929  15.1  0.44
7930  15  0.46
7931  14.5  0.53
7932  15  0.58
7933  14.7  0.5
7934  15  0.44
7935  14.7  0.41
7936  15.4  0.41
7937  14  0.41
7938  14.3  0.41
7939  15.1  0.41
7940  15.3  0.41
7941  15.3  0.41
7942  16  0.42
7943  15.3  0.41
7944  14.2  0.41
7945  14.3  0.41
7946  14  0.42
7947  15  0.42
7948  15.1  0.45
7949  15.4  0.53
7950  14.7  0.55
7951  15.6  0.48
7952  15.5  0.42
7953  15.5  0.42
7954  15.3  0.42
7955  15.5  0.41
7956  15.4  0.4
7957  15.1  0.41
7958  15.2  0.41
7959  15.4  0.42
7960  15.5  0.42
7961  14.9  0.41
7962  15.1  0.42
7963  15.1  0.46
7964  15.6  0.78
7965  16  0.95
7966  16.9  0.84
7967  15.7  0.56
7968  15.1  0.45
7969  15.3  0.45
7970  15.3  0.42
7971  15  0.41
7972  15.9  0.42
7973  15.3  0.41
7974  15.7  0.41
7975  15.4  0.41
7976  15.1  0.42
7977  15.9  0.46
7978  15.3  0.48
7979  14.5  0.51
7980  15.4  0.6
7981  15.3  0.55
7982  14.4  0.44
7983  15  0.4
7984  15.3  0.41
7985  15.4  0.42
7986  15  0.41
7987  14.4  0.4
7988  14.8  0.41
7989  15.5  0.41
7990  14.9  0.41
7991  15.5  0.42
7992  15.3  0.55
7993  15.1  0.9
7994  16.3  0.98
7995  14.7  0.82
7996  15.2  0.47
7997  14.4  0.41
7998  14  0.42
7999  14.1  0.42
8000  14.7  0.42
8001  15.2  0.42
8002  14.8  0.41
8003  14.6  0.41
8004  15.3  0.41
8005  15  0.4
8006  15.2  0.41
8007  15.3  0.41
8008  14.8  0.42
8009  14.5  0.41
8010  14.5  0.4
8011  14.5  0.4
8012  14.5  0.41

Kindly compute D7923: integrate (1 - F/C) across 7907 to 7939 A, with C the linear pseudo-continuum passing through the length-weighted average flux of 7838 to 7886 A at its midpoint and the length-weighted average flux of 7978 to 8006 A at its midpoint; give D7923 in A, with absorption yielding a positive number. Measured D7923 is 0.7 A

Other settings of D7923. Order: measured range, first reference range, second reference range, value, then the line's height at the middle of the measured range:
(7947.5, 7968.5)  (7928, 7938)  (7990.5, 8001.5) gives -0.78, 14.9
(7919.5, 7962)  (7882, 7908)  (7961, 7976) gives 1.10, 15.4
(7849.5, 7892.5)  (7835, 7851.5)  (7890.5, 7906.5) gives 0.14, 15.5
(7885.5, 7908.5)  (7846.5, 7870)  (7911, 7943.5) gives -0.27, 15.2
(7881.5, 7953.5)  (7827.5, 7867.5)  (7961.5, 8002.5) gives 1.04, 15.3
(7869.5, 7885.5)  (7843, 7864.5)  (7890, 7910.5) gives 0.23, 15.5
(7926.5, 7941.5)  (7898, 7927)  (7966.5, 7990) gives 0.24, 15.1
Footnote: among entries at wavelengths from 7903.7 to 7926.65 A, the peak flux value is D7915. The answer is 15.9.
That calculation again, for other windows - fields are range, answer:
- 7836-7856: 16.4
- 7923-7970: 16.9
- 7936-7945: 16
